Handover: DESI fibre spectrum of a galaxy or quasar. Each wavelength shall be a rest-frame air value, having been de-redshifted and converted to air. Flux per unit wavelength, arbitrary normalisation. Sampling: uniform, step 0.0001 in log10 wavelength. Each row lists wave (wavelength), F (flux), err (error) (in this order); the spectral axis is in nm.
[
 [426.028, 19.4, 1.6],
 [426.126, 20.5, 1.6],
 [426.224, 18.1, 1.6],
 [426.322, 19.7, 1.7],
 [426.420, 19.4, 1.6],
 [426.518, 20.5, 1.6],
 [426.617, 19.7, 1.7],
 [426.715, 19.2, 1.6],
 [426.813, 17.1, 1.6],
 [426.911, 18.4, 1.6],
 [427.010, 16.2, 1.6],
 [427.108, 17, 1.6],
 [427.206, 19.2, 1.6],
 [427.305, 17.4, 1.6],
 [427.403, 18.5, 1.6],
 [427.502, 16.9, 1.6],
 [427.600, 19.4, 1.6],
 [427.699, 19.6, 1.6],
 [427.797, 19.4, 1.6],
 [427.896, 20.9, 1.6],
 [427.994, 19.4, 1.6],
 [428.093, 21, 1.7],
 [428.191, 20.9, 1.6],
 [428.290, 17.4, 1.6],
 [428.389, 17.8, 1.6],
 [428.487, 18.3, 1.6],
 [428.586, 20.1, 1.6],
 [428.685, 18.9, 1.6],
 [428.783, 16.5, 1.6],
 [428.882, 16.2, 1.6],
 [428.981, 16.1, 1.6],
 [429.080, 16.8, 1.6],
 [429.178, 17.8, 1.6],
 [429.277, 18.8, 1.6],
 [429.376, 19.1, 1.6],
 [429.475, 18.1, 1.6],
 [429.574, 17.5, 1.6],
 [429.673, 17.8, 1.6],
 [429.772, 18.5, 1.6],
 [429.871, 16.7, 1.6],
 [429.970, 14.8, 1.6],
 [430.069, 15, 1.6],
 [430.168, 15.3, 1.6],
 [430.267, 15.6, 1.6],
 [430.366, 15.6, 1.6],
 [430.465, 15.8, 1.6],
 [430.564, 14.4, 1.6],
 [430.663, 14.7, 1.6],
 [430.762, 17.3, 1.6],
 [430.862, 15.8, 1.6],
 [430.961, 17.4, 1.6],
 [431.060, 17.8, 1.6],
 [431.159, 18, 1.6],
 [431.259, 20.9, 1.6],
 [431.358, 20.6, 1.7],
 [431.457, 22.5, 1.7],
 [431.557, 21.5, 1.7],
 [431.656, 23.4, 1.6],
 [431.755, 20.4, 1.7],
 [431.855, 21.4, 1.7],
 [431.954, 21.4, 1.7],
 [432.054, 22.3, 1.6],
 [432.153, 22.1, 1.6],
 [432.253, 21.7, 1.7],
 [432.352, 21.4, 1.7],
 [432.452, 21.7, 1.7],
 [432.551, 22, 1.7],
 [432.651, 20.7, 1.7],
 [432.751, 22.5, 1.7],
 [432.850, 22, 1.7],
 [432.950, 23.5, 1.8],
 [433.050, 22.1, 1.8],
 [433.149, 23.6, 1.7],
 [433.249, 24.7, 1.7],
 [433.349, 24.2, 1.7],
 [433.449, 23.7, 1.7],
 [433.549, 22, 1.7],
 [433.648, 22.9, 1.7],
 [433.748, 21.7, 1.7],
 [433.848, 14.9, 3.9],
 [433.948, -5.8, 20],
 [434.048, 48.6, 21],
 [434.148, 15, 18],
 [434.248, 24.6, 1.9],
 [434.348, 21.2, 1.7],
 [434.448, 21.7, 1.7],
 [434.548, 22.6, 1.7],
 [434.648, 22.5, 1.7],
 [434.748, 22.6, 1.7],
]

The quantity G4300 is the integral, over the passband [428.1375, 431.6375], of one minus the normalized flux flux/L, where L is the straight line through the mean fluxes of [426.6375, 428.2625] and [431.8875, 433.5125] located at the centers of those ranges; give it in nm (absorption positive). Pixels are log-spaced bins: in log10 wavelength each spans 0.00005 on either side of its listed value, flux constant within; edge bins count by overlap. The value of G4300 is 0.48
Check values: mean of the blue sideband 18.8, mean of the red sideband 22.5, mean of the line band 17.7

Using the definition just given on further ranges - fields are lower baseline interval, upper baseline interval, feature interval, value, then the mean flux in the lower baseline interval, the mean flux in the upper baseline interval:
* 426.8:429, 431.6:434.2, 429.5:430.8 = 0.25 nm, 18.4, 21.7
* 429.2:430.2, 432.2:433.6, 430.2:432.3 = 0.09 nm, 17.2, 22.6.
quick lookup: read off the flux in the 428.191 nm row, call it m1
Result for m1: 20.9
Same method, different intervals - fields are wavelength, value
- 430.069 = 15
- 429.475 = 18.1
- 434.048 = 48.6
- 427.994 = 19.4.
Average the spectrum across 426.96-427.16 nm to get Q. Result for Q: 16.6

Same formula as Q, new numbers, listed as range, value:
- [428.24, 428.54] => 17.8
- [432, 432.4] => 21.9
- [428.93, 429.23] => 16.9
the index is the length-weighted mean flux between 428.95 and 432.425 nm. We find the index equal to 18.4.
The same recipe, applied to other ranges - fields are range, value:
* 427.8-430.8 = 17.5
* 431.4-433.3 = 22.1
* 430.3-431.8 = 18.4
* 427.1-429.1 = 18.5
